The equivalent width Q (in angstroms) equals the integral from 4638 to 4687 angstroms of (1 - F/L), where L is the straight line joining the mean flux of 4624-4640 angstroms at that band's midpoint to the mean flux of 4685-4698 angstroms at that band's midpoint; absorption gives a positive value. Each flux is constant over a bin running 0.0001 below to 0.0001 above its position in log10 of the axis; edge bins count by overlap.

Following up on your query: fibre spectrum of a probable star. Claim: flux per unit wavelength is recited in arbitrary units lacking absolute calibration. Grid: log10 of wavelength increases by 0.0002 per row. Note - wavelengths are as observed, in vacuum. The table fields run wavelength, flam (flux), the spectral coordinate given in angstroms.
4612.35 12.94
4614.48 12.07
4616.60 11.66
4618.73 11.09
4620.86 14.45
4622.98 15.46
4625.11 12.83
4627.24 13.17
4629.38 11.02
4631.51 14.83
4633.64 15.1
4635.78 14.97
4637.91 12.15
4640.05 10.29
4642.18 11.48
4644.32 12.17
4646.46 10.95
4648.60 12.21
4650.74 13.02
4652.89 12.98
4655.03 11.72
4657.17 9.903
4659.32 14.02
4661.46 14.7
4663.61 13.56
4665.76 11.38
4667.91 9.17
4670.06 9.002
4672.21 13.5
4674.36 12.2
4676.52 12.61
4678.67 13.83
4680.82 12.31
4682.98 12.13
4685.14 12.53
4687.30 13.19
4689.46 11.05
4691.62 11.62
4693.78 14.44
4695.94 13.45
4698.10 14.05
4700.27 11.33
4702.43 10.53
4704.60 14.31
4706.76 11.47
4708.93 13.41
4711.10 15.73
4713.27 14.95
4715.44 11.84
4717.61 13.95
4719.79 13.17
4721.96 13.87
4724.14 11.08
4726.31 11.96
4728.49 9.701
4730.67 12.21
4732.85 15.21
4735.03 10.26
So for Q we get 3.5 angstroms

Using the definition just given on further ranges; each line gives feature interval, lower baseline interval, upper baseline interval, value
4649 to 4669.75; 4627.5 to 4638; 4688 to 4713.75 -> 1.98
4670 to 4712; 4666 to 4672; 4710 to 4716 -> -2.04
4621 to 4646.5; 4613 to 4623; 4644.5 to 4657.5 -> -1.38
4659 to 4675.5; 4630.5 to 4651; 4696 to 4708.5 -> 0.66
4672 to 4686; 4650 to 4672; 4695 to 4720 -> -0.27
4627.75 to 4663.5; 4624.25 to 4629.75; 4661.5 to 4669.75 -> -1.79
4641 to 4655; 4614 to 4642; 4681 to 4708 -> 0.82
